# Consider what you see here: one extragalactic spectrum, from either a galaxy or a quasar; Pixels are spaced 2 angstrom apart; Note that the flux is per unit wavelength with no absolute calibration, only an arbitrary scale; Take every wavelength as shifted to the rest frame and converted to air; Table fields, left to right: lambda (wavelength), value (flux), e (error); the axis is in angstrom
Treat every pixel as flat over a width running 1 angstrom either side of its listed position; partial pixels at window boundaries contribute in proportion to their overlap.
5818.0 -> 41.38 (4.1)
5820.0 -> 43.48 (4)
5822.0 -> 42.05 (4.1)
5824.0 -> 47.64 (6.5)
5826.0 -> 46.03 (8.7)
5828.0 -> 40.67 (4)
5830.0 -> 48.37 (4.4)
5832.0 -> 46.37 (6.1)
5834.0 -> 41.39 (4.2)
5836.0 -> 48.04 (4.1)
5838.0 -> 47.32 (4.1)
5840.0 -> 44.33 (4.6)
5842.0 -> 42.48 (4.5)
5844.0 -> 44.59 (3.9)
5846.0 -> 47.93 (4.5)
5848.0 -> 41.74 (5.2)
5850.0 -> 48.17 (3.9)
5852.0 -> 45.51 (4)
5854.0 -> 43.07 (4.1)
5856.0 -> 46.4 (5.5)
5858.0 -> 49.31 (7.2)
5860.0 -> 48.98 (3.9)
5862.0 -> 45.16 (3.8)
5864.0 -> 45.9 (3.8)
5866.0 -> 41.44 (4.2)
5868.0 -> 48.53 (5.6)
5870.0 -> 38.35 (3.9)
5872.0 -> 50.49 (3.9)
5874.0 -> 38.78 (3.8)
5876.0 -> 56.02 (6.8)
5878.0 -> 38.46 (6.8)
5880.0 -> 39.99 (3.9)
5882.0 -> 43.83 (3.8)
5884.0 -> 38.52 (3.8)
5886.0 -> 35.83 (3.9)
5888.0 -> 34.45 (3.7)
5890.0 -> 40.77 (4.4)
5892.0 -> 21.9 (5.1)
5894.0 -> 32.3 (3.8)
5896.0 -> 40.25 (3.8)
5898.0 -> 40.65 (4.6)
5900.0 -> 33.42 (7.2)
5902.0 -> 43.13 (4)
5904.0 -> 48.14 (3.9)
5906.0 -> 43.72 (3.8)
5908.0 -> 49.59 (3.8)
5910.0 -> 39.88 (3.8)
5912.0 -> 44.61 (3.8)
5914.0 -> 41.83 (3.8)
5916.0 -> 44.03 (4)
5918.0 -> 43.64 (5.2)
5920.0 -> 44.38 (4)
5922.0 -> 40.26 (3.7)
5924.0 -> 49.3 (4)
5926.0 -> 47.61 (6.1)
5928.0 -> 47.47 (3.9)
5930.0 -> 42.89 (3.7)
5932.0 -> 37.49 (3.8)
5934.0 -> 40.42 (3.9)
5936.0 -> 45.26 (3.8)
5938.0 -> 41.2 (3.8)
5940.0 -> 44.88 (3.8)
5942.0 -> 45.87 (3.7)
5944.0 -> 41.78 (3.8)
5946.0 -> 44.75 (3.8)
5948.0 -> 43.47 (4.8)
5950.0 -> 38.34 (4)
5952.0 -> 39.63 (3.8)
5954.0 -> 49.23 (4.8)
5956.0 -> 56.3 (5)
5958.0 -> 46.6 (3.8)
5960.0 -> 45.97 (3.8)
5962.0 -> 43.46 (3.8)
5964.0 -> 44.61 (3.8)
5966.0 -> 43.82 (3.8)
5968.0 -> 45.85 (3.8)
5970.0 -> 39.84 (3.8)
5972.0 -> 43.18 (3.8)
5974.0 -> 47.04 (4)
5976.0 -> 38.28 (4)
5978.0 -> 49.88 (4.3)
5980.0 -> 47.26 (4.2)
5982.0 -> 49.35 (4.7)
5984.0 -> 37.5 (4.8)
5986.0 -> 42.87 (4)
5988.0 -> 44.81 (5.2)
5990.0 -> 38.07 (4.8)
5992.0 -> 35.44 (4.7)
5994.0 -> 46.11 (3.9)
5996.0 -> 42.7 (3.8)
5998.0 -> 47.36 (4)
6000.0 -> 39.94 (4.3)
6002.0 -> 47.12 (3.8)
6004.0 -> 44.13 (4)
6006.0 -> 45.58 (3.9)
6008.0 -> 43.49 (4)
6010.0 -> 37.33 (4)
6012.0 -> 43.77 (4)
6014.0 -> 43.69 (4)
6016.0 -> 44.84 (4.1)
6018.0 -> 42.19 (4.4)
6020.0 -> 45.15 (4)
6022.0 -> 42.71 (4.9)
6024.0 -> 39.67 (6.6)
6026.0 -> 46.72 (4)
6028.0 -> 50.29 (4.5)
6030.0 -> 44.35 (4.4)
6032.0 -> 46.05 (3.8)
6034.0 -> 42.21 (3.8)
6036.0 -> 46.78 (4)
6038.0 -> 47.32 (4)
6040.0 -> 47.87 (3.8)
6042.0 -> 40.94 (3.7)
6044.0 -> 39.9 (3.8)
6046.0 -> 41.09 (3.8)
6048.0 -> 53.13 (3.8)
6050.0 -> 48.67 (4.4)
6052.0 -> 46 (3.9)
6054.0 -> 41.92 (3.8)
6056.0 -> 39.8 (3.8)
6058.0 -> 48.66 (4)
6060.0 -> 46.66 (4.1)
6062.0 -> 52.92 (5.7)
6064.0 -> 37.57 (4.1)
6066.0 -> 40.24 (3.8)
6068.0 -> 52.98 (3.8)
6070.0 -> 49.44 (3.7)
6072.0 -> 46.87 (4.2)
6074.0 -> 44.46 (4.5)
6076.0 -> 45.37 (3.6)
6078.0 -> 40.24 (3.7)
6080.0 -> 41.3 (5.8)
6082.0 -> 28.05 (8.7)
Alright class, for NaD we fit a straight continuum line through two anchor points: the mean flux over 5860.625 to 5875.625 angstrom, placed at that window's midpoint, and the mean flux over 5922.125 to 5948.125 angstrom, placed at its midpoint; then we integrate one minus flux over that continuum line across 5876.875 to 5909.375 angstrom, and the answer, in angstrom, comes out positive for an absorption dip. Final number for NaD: 3.9 angstrom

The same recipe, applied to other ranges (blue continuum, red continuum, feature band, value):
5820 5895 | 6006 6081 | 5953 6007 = -0.4 angstrom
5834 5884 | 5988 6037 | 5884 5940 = 4.0 angstrom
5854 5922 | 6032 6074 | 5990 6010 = 0.7 angstrom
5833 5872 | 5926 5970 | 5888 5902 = 2.9 angstrom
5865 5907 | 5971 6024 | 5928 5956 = -1.0 angstrom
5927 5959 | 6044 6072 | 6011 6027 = 0.6 angstrom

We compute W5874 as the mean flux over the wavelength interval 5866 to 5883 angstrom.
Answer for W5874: 44.1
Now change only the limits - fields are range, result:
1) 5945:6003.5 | 44.1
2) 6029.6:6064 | 45.3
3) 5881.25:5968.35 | 42.5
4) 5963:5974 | 43.8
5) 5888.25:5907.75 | 38.5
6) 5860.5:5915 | 41.4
